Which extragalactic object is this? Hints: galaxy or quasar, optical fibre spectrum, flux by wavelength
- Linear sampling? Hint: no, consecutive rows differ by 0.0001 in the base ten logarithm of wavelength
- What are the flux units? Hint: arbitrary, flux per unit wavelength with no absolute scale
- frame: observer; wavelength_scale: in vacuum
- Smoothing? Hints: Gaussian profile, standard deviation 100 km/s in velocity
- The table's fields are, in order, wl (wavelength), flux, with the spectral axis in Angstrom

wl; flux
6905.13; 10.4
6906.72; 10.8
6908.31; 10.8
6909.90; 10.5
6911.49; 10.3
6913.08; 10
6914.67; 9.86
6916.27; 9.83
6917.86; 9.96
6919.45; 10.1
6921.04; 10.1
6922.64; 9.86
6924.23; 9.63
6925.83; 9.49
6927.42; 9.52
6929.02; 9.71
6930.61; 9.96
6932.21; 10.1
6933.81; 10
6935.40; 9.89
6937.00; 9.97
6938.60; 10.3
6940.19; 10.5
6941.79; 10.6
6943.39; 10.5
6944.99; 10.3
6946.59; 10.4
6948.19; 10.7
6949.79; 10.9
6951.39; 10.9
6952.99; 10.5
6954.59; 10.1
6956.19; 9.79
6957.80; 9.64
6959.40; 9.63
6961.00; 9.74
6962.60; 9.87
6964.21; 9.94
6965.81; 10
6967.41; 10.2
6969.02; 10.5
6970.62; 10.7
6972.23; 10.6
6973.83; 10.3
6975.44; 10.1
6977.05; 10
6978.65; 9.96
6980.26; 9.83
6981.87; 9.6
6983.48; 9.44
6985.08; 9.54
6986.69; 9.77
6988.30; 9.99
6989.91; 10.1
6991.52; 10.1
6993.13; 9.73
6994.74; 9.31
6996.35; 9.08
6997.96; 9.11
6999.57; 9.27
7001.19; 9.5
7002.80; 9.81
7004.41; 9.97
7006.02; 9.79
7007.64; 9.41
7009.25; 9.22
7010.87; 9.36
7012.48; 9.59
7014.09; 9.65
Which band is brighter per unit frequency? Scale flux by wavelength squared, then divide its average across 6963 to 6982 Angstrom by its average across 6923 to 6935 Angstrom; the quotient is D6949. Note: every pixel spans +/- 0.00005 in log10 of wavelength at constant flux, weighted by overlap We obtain 1.1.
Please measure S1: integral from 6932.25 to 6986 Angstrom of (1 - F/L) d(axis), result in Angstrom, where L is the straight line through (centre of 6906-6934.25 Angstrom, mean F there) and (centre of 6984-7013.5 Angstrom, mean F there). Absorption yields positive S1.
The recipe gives -1.8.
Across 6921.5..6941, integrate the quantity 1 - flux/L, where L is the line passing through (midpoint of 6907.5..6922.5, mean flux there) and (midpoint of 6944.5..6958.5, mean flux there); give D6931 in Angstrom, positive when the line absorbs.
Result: 0.63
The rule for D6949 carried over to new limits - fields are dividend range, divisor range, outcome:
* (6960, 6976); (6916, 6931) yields 1.05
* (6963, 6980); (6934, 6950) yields 0.99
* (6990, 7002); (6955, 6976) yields 0.95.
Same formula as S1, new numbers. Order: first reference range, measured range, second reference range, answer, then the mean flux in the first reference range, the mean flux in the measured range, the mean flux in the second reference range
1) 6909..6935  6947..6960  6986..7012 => -0.65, 9.94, 10.3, 9.59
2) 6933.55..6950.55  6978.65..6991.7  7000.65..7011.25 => 0.07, 10.4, 9.79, 9.59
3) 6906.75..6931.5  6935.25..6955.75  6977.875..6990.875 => -1.08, 10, 10.4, 9.78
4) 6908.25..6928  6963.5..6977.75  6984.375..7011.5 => -0.80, 9.97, 10.3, 9.59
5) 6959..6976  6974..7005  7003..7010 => 0.48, 10.2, 9.7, 9.62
